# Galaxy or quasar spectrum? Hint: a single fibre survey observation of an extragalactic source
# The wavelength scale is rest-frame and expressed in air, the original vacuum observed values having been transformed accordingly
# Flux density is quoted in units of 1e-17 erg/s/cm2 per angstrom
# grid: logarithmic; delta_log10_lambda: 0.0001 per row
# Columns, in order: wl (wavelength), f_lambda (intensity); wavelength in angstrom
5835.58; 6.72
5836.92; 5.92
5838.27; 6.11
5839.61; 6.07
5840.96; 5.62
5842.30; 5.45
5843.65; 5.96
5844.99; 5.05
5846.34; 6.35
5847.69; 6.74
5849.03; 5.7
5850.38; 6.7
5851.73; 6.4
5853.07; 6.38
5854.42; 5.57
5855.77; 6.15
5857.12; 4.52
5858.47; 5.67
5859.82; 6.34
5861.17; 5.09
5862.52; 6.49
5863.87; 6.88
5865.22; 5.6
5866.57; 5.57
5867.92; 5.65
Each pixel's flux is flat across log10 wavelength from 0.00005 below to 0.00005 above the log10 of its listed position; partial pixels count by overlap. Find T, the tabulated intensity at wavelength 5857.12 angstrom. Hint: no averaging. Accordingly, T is 4.52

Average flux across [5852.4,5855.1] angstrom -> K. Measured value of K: 5.97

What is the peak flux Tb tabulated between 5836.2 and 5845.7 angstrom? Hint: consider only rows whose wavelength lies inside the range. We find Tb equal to 6.11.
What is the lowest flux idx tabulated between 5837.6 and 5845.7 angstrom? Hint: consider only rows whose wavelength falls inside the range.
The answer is 5.05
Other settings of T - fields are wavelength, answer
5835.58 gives 6.72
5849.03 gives 5.7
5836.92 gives 5.92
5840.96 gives 5.62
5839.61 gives 6.07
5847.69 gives 6.74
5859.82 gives 6.34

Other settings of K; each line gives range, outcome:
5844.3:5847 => 5.7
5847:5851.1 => 6.38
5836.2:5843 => 5.84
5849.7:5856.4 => 6.24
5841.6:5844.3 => 5.7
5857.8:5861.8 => 5.7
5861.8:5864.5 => 6.65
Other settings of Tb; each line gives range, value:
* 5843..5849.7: 6.74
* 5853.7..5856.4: 6.15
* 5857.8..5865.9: 6.88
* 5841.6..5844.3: 5.96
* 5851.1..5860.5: 6.4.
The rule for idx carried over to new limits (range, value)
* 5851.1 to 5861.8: 4.52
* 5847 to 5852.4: 5.7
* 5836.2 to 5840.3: 5.92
